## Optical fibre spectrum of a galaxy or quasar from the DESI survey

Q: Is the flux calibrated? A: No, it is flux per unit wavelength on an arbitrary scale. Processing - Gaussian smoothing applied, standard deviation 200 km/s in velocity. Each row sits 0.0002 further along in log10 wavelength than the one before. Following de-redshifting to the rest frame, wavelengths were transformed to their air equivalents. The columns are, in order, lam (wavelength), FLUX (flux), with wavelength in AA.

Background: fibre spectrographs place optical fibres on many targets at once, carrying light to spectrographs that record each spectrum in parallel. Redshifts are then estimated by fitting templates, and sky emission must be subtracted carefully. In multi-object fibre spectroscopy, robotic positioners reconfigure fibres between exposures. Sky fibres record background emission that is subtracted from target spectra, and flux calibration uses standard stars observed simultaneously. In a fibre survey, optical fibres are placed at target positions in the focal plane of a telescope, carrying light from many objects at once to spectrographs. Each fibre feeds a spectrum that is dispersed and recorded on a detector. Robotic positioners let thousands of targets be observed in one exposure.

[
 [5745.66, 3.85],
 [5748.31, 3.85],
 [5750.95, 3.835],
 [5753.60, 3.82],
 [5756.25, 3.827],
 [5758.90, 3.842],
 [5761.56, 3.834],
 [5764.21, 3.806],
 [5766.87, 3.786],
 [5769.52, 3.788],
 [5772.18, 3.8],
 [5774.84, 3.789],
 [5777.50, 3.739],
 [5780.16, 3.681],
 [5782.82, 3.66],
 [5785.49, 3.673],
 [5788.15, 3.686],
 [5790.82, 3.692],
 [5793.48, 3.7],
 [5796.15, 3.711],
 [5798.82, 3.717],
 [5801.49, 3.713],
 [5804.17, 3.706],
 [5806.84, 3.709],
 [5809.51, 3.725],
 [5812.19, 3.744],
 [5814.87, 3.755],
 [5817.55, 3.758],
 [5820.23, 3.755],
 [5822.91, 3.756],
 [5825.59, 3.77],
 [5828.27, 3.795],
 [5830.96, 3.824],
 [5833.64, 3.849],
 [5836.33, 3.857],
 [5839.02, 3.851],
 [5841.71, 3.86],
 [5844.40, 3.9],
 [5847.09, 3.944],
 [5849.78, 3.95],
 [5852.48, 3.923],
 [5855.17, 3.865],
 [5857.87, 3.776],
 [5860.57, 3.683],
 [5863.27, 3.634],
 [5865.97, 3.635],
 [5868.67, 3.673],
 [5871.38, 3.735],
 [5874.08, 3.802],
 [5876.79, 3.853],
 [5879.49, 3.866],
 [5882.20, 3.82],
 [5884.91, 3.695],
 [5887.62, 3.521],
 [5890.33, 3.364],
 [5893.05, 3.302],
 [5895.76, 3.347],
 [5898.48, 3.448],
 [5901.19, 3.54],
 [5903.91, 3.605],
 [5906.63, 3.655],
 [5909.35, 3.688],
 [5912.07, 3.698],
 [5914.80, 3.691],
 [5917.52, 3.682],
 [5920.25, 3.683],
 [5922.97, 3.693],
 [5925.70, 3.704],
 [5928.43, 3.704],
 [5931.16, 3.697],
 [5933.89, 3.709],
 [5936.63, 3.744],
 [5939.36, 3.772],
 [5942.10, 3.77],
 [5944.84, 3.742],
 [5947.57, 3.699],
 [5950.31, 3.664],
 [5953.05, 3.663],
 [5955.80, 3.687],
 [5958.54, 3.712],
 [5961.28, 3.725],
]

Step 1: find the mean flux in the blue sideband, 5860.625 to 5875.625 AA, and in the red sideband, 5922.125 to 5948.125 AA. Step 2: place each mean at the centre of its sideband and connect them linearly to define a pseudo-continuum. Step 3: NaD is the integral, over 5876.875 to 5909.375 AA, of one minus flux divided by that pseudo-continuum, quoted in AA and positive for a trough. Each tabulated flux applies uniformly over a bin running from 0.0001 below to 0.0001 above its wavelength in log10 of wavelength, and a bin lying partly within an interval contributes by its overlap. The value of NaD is 1.1 AA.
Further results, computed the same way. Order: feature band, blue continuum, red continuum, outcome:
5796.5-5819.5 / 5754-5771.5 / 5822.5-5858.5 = 0.7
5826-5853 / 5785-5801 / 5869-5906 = -1.6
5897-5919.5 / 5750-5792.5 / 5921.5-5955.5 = 0.6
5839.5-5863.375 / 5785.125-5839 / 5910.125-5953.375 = -0.7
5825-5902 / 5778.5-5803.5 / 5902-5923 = -1.0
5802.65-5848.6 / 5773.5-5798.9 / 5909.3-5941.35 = -1.1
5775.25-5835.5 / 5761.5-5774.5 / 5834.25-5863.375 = 1.4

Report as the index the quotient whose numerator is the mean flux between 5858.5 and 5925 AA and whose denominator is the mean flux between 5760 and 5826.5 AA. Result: 1.0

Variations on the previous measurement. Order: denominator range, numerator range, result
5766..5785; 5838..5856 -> 1.04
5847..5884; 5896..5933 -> 0.96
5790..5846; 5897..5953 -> 0.98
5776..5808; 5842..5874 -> 1.03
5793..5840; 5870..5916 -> 0.96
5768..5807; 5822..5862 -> 1.03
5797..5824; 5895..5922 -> 0.97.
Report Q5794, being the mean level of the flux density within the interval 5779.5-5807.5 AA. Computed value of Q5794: 3.7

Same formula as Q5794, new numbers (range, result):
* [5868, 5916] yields 3.63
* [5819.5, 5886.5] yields 3.8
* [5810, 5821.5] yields 3.75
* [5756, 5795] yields 3.75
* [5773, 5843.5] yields 3.75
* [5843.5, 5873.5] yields 3.79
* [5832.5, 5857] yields 3.89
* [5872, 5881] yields 3.83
